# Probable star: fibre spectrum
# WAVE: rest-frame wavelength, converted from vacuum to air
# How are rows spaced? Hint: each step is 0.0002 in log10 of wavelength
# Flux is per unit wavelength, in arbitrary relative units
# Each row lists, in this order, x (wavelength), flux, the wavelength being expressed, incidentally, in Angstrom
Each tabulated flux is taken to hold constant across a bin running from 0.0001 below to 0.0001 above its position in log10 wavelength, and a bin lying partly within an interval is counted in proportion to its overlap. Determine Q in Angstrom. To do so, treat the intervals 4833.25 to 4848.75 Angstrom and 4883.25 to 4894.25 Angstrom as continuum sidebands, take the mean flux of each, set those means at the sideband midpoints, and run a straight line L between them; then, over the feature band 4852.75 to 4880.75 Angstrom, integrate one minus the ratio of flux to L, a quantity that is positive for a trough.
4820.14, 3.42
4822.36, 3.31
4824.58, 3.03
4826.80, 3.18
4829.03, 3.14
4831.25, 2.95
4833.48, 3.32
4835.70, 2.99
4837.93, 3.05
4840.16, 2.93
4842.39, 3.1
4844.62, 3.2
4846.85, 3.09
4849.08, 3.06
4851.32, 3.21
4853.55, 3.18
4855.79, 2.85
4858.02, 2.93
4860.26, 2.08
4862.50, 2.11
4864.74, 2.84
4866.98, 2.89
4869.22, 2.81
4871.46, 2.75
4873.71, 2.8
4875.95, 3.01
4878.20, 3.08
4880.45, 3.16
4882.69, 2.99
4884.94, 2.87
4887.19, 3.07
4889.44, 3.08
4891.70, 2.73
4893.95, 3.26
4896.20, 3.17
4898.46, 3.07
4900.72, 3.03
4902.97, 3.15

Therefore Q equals 2.17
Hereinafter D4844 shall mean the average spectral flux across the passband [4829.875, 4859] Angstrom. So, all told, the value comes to 3.07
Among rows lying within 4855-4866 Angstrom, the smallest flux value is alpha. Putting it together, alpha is 2.08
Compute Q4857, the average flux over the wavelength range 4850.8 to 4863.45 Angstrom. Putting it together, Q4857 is 2.71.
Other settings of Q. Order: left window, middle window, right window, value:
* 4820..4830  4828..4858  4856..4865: -2.6 Angstrom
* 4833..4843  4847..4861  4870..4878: 0.3 Angstrom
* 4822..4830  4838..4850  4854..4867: -0.8 Angstrom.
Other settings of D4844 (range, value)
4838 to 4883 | 2.91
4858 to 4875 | 2.64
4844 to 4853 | 3.14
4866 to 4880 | 2.9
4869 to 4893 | 2.95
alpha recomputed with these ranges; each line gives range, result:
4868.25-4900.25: 2.73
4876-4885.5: 2.87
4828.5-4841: 2.93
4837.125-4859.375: 2.85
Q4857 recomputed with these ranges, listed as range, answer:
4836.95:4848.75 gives 3.07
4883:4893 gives 2.95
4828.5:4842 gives 3.06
